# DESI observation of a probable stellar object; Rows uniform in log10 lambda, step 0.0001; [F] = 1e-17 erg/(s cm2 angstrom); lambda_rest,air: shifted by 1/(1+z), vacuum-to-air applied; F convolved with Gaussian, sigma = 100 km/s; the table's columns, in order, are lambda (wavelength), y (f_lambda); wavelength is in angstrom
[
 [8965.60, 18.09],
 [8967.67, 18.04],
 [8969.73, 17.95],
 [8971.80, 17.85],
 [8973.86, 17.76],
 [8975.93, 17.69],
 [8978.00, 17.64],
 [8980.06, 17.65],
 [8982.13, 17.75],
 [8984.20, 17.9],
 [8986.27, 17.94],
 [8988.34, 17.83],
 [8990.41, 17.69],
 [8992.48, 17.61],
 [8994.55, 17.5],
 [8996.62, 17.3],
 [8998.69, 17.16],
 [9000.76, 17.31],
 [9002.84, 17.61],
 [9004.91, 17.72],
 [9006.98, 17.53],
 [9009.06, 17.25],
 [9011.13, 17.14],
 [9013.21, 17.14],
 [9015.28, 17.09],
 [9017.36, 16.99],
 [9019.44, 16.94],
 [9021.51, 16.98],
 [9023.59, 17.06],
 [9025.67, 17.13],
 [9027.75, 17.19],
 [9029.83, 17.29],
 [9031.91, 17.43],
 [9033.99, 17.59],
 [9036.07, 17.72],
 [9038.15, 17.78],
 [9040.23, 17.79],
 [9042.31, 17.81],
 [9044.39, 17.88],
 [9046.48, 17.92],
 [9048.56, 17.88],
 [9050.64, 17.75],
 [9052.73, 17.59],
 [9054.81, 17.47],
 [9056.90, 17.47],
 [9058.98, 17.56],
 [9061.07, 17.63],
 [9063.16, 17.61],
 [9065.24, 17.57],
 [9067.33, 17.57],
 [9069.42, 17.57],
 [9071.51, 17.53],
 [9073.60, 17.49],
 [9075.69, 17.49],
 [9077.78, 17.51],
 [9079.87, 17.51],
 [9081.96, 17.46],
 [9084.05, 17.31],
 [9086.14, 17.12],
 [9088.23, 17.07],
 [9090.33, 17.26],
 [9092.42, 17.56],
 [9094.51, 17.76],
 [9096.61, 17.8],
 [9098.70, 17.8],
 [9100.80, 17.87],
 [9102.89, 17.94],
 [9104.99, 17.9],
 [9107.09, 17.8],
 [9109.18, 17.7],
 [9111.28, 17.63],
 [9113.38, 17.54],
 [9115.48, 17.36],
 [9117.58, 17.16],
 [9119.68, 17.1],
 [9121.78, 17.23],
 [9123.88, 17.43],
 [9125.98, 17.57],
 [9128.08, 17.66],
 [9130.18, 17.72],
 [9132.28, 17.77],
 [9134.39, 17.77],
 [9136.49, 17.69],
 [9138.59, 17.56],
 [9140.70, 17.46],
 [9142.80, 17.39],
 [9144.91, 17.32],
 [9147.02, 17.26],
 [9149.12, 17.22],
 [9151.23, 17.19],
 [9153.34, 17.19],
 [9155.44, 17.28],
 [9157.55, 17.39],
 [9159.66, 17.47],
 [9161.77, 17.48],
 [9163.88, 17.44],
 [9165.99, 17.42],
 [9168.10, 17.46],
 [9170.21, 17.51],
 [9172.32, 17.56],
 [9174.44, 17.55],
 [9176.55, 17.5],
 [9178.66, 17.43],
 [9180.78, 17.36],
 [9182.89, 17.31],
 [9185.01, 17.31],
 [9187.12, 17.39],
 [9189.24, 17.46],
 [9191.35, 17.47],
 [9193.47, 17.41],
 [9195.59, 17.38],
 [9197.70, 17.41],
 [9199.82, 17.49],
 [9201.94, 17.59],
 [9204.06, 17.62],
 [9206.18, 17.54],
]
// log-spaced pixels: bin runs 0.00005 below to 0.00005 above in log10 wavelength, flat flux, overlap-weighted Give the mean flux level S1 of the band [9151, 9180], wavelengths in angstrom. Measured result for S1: 17.4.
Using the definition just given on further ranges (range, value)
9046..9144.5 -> 17.6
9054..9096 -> 17.5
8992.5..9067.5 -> 17.5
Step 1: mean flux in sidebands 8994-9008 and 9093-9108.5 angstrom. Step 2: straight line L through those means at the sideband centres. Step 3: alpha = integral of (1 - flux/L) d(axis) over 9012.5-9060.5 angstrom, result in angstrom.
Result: 0.35 angstrom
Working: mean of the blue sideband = 17.5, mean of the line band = 17.5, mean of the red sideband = 17.8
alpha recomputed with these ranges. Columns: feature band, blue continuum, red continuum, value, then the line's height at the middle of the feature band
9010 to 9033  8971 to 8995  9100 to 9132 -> 0.7 angstrom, 17.7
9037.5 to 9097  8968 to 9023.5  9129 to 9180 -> -0.3 angstrom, 17.5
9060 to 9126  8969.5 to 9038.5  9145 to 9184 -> -0.4 angstrom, 17.4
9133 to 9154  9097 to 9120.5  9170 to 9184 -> 0.1 angstrom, 17.5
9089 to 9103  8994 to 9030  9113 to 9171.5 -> -0.3 angstrom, 17.4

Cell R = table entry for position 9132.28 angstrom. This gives 17.77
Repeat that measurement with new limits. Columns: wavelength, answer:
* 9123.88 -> 17.43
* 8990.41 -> 17.69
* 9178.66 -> 17.43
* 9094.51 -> 17.76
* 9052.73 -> 17.59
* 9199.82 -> 17.49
